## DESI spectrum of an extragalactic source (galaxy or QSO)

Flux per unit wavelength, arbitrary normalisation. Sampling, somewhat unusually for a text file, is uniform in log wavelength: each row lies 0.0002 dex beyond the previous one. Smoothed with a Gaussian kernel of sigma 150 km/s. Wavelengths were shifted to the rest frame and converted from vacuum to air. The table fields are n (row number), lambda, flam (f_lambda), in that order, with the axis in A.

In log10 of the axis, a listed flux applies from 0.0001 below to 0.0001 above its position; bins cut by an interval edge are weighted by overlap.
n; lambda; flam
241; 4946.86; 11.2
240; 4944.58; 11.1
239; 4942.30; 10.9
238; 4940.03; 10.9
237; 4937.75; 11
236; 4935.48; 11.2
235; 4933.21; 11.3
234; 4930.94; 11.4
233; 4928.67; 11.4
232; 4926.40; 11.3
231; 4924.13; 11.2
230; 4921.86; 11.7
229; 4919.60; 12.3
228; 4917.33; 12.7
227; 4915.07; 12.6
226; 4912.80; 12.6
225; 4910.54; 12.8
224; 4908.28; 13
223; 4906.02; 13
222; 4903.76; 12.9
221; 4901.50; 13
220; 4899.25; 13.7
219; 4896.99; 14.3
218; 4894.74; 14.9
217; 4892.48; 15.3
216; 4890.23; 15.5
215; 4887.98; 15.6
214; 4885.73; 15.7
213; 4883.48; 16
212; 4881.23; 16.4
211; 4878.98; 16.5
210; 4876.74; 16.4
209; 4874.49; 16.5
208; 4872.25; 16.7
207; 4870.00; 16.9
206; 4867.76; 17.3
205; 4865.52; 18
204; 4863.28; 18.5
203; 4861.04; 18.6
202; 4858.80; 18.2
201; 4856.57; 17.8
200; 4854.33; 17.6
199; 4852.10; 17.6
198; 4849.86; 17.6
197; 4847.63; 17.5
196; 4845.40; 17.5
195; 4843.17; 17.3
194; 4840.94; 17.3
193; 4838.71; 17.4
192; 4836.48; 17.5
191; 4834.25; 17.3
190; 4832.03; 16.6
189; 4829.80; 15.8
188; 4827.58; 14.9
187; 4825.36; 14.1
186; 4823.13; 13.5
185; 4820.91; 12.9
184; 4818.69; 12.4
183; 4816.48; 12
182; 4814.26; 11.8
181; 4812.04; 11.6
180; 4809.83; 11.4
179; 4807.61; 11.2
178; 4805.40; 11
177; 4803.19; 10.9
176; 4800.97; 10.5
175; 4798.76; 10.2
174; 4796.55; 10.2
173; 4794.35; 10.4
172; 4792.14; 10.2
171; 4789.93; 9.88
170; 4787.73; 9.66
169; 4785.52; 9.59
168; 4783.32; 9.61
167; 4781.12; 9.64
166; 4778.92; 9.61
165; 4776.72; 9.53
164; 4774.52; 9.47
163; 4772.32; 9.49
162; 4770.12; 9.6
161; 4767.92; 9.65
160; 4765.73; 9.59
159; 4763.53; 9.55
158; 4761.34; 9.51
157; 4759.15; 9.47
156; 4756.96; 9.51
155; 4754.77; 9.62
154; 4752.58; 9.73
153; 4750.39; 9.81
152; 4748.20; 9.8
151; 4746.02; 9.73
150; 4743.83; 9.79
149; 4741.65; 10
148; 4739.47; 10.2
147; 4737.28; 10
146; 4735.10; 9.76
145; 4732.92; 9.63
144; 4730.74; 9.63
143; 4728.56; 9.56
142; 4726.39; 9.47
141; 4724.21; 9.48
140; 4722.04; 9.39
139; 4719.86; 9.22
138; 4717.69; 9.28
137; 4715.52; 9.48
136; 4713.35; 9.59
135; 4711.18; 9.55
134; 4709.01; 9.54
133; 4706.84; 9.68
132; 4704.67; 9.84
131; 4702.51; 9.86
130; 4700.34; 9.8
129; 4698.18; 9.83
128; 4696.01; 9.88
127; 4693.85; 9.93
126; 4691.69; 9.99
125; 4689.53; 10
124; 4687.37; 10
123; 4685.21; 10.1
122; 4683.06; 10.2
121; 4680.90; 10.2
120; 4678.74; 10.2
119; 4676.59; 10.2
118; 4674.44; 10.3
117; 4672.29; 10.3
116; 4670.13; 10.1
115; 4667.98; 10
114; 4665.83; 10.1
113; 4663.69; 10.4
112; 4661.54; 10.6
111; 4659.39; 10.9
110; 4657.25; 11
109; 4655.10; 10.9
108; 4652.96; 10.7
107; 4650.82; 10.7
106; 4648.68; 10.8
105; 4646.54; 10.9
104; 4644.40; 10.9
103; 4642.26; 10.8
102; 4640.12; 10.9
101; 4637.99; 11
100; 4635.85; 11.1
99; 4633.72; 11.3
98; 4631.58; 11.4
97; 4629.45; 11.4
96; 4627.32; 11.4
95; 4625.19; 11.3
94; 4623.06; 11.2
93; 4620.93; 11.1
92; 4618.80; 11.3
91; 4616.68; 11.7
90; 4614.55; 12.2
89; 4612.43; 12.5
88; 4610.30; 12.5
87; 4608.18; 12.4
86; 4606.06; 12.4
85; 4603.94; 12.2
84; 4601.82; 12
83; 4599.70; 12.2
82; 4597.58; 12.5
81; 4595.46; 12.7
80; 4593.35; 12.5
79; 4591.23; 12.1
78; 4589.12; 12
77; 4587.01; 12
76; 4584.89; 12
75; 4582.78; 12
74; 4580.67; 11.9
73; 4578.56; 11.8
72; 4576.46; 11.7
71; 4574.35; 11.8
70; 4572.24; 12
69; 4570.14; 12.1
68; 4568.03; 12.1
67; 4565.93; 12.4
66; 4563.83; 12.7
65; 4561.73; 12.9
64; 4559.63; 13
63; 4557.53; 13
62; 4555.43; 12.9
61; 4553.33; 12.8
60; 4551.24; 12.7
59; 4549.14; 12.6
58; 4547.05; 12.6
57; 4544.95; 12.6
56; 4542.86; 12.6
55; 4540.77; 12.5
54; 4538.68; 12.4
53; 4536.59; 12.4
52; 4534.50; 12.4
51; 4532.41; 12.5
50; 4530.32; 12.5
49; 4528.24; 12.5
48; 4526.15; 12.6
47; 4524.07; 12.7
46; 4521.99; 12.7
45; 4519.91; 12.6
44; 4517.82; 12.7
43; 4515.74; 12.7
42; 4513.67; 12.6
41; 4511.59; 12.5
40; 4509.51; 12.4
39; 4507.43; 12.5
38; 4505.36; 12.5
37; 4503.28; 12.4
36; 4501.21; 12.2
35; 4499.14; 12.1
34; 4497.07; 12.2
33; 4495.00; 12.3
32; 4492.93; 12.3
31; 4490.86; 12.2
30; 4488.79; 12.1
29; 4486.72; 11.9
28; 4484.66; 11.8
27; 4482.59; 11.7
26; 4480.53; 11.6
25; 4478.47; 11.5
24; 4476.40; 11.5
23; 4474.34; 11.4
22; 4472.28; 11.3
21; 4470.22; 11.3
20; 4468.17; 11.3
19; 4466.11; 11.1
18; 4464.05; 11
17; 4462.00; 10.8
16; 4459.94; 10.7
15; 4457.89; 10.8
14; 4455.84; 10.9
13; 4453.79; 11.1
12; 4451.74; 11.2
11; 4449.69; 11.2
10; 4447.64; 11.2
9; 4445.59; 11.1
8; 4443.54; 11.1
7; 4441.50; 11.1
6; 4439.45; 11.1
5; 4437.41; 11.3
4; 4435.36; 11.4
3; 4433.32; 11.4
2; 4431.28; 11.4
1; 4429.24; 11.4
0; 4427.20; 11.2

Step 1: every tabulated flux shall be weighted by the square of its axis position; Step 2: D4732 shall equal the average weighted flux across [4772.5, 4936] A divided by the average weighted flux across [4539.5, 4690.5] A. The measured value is 1.32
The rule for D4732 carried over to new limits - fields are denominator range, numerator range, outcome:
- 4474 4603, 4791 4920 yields 1.36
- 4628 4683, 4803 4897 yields 1.59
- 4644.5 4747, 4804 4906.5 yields 1.65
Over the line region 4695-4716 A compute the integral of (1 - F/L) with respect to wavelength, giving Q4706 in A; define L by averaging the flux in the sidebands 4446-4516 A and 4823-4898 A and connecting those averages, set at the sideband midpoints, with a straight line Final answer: 7.1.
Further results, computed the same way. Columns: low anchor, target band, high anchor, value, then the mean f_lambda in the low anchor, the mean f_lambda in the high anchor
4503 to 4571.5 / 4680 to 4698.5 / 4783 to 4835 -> 3.37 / 12.6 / 12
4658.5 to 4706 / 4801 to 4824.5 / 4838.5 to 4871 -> 5.97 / 10.1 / 17.7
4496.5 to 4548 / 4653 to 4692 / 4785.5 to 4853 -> 8.09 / 12.5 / 13.5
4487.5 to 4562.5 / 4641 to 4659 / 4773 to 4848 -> 2.47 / 12.5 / 12.6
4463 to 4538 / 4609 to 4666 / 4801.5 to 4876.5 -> 9.80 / 12.1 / 15.5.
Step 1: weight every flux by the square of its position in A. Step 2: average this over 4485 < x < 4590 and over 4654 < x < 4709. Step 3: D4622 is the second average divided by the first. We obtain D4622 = 0.87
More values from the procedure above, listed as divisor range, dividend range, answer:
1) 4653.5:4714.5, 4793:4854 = 1.48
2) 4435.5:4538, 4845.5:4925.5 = 1.53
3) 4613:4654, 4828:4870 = 1.71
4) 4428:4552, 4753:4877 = 1.29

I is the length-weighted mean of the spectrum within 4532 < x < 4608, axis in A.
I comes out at 12.4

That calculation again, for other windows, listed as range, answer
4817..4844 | 15.5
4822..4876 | 17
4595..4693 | 11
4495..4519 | 12.4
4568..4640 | 11.9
